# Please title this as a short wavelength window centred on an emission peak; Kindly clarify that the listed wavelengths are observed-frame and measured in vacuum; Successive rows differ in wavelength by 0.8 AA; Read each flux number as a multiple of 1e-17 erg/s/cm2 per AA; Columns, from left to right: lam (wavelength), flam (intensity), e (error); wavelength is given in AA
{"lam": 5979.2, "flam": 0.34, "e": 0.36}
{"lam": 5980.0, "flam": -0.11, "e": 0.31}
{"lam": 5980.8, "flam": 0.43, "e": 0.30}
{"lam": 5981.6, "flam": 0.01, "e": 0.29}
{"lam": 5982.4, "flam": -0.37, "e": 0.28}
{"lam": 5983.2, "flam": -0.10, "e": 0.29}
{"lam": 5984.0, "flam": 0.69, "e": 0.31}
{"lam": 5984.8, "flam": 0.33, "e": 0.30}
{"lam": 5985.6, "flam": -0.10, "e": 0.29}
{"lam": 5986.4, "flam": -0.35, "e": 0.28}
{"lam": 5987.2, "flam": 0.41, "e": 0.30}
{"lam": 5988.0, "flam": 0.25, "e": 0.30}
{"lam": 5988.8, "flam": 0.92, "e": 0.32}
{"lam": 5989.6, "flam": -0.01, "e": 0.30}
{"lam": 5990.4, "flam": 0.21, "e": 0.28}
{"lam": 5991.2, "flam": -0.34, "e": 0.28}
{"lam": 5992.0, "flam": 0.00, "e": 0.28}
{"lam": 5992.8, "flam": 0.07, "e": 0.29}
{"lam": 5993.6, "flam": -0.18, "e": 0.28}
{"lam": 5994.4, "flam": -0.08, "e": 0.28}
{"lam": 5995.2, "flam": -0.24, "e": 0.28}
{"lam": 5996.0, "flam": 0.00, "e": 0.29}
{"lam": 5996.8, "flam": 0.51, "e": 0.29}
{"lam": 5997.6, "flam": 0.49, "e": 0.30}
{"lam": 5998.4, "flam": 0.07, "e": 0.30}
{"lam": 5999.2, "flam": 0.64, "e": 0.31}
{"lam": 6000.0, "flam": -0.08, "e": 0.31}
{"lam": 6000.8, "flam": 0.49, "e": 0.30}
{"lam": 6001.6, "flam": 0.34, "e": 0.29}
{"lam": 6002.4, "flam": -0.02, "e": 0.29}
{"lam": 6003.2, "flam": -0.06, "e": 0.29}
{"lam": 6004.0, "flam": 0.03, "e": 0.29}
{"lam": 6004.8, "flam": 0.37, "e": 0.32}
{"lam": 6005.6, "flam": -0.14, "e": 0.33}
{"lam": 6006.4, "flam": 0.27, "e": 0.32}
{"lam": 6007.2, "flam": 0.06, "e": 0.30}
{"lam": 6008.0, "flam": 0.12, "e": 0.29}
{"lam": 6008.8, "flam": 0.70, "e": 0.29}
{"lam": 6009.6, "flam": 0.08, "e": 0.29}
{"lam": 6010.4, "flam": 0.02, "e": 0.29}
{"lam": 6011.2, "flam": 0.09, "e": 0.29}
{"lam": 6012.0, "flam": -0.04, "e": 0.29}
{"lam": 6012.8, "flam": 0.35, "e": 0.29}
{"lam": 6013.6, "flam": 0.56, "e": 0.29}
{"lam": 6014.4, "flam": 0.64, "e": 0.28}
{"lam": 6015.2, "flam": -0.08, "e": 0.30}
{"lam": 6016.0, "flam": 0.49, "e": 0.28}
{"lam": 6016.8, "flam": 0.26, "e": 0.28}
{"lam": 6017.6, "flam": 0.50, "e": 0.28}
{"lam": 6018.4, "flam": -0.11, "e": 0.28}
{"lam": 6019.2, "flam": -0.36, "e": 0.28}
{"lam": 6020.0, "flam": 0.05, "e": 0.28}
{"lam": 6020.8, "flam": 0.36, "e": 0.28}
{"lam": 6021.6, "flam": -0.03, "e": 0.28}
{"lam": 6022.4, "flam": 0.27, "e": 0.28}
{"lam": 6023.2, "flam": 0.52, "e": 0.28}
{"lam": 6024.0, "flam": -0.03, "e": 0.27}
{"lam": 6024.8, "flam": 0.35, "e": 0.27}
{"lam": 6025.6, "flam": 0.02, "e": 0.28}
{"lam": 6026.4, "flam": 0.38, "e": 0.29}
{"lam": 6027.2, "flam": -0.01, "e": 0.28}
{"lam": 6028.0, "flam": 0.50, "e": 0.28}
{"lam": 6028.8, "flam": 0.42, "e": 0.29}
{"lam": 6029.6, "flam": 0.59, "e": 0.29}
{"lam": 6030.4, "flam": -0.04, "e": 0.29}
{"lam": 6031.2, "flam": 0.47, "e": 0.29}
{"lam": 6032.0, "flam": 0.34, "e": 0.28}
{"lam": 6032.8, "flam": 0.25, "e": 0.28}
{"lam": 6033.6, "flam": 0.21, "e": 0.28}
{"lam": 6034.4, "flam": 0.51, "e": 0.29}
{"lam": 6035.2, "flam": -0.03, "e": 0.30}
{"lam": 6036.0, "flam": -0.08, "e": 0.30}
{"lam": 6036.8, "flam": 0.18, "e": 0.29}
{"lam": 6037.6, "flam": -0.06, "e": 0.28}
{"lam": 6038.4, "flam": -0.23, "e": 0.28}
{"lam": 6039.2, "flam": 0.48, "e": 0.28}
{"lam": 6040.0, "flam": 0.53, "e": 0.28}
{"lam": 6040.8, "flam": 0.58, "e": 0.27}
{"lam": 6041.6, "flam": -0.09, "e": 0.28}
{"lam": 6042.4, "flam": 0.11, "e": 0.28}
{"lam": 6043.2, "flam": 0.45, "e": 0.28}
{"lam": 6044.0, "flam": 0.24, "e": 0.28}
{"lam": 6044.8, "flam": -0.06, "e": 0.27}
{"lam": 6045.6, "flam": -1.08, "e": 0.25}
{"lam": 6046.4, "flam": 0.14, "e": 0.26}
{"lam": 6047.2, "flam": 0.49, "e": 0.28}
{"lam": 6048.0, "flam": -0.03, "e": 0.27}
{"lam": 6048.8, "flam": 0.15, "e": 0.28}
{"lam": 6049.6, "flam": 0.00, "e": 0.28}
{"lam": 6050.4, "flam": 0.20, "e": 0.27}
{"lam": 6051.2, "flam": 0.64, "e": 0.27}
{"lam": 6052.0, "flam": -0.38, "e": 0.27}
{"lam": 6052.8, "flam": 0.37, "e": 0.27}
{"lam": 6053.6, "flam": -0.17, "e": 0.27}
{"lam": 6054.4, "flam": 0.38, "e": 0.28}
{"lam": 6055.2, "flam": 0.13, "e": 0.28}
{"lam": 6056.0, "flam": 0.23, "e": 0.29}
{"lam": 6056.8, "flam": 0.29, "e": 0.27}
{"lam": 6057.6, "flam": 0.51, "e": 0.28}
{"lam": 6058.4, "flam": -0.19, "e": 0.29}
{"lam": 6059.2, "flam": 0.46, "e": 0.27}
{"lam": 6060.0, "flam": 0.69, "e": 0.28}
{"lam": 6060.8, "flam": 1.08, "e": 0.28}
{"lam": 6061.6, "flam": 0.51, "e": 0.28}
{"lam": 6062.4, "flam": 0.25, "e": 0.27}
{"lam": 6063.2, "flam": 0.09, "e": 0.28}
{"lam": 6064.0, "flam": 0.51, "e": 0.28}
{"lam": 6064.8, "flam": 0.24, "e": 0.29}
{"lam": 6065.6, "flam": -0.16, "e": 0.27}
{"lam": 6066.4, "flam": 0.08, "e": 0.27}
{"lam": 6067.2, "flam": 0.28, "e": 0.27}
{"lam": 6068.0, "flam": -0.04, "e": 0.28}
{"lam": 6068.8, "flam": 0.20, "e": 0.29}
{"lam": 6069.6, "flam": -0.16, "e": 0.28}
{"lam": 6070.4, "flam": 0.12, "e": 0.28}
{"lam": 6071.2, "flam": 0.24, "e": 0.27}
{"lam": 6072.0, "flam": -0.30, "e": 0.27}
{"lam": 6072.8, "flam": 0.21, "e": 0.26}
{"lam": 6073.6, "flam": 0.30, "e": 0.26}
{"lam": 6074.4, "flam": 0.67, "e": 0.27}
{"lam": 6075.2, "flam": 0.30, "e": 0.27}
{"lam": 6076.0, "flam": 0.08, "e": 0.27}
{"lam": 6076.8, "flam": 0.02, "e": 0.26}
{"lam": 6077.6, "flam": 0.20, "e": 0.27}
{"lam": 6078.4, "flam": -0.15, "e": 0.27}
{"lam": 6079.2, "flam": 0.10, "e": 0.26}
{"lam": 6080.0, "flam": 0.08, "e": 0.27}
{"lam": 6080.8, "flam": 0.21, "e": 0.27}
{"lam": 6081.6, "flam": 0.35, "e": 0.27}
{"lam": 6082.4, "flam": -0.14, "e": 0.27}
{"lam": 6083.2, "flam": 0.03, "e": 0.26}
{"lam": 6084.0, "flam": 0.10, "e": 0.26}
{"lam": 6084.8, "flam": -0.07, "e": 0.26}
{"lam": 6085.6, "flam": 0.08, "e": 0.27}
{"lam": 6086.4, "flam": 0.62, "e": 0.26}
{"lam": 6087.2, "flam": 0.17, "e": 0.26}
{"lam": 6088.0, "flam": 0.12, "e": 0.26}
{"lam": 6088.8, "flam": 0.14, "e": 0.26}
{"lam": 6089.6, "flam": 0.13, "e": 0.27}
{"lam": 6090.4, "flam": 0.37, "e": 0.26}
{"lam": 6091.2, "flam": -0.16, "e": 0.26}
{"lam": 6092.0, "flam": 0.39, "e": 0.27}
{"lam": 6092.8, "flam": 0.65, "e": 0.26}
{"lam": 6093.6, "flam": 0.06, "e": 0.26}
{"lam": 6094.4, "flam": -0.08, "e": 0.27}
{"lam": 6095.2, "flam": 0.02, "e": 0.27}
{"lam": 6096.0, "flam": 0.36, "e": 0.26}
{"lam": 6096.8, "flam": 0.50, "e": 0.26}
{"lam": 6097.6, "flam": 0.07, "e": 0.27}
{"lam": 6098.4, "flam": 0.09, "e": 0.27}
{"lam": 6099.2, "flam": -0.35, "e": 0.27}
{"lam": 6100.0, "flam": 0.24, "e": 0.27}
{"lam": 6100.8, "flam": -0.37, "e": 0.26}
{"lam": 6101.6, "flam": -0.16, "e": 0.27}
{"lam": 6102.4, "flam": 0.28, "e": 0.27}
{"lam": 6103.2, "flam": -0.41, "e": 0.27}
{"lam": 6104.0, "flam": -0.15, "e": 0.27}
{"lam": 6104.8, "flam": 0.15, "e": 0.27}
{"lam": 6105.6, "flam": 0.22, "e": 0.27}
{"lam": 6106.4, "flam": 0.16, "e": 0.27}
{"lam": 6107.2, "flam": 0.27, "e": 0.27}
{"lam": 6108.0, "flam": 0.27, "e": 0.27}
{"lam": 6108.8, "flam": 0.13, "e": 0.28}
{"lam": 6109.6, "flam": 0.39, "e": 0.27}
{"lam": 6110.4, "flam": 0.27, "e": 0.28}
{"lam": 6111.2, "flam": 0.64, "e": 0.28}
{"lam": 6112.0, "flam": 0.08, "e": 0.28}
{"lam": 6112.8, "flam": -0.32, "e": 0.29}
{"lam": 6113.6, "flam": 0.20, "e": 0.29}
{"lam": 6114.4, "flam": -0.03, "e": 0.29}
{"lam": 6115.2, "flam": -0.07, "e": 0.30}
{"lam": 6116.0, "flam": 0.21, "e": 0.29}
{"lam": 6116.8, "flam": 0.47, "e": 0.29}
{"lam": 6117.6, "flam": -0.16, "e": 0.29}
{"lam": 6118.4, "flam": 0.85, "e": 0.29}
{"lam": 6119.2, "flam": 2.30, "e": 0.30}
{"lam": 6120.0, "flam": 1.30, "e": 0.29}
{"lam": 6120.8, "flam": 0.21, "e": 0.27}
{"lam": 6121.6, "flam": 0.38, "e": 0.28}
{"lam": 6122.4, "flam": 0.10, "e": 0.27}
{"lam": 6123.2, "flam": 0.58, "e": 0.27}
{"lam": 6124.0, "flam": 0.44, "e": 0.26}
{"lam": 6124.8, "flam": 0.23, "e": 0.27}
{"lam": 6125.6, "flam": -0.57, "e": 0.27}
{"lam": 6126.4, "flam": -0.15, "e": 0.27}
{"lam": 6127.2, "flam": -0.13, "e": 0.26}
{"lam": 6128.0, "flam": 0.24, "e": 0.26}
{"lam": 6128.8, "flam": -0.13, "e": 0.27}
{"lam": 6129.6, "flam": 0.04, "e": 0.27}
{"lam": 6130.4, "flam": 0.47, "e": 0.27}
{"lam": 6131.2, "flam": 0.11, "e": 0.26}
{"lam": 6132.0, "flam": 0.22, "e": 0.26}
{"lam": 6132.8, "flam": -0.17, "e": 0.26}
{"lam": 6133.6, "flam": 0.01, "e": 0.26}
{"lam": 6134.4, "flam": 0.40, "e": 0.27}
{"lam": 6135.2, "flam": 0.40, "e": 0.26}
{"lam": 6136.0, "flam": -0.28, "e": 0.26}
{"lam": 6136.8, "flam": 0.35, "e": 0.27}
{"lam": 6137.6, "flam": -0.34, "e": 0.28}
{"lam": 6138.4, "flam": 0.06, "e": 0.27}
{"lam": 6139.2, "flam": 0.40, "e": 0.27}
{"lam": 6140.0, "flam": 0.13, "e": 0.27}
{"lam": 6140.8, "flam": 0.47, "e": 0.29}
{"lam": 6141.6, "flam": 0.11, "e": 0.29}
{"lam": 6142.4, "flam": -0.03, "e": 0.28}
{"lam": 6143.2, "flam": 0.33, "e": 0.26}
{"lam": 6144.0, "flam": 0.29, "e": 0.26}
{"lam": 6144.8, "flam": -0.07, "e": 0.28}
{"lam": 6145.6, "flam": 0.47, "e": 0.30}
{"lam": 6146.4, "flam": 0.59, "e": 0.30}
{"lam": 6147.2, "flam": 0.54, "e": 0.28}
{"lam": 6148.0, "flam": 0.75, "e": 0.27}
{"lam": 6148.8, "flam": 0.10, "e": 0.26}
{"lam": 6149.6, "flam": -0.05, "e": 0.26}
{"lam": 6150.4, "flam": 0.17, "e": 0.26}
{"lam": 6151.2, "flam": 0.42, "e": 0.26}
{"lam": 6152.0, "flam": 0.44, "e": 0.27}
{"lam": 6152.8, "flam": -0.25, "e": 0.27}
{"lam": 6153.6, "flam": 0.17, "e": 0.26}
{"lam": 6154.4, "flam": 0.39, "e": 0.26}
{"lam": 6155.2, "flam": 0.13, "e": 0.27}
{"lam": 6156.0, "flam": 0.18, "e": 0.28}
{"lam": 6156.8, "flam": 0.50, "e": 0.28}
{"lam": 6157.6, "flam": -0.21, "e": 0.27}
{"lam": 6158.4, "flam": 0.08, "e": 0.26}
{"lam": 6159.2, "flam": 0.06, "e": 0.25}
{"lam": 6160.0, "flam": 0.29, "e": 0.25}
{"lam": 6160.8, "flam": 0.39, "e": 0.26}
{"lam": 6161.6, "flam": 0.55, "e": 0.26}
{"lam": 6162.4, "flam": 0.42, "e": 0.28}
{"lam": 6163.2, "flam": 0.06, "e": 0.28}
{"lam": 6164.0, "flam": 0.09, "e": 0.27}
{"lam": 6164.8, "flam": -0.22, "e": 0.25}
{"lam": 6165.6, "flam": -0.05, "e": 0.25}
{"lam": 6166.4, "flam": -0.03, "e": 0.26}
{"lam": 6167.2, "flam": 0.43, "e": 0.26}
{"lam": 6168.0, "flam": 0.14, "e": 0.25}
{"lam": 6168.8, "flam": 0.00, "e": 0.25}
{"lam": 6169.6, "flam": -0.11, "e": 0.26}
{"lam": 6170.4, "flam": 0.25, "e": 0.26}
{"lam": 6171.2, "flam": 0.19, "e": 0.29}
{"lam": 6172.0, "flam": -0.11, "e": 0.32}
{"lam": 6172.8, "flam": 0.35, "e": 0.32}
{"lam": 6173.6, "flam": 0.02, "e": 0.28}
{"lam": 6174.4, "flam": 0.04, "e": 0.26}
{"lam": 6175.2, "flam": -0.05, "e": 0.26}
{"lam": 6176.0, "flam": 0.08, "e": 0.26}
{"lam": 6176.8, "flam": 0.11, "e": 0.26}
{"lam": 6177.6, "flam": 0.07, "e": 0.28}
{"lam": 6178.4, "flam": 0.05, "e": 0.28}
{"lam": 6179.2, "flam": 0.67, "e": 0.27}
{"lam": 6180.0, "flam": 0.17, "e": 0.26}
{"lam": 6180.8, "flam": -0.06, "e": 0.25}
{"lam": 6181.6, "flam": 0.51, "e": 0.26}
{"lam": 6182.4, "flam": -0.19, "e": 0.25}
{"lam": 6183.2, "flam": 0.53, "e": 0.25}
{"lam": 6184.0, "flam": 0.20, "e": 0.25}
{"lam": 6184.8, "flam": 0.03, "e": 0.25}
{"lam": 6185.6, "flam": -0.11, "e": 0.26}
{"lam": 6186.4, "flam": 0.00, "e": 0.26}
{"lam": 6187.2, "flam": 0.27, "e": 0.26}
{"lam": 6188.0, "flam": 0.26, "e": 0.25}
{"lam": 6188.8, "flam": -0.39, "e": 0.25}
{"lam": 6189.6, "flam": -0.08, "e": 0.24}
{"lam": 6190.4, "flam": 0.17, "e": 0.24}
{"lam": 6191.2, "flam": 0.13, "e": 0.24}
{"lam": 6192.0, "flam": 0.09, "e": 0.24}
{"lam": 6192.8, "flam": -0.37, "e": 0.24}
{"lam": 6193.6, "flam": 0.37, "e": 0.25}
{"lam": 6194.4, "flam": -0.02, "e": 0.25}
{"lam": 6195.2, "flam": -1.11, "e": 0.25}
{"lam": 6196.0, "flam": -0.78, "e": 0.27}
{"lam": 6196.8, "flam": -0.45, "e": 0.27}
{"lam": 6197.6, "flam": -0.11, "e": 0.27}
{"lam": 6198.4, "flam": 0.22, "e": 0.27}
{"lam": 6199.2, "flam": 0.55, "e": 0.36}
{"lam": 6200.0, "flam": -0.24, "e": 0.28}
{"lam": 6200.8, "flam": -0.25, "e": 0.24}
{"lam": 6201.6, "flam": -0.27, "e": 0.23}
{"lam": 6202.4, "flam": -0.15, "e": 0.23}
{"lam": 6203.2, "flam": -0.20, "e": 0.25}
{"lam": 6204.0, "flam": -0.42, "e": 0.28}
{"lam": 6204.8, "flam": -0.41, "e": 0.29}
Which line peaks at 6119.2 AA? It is [O III]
